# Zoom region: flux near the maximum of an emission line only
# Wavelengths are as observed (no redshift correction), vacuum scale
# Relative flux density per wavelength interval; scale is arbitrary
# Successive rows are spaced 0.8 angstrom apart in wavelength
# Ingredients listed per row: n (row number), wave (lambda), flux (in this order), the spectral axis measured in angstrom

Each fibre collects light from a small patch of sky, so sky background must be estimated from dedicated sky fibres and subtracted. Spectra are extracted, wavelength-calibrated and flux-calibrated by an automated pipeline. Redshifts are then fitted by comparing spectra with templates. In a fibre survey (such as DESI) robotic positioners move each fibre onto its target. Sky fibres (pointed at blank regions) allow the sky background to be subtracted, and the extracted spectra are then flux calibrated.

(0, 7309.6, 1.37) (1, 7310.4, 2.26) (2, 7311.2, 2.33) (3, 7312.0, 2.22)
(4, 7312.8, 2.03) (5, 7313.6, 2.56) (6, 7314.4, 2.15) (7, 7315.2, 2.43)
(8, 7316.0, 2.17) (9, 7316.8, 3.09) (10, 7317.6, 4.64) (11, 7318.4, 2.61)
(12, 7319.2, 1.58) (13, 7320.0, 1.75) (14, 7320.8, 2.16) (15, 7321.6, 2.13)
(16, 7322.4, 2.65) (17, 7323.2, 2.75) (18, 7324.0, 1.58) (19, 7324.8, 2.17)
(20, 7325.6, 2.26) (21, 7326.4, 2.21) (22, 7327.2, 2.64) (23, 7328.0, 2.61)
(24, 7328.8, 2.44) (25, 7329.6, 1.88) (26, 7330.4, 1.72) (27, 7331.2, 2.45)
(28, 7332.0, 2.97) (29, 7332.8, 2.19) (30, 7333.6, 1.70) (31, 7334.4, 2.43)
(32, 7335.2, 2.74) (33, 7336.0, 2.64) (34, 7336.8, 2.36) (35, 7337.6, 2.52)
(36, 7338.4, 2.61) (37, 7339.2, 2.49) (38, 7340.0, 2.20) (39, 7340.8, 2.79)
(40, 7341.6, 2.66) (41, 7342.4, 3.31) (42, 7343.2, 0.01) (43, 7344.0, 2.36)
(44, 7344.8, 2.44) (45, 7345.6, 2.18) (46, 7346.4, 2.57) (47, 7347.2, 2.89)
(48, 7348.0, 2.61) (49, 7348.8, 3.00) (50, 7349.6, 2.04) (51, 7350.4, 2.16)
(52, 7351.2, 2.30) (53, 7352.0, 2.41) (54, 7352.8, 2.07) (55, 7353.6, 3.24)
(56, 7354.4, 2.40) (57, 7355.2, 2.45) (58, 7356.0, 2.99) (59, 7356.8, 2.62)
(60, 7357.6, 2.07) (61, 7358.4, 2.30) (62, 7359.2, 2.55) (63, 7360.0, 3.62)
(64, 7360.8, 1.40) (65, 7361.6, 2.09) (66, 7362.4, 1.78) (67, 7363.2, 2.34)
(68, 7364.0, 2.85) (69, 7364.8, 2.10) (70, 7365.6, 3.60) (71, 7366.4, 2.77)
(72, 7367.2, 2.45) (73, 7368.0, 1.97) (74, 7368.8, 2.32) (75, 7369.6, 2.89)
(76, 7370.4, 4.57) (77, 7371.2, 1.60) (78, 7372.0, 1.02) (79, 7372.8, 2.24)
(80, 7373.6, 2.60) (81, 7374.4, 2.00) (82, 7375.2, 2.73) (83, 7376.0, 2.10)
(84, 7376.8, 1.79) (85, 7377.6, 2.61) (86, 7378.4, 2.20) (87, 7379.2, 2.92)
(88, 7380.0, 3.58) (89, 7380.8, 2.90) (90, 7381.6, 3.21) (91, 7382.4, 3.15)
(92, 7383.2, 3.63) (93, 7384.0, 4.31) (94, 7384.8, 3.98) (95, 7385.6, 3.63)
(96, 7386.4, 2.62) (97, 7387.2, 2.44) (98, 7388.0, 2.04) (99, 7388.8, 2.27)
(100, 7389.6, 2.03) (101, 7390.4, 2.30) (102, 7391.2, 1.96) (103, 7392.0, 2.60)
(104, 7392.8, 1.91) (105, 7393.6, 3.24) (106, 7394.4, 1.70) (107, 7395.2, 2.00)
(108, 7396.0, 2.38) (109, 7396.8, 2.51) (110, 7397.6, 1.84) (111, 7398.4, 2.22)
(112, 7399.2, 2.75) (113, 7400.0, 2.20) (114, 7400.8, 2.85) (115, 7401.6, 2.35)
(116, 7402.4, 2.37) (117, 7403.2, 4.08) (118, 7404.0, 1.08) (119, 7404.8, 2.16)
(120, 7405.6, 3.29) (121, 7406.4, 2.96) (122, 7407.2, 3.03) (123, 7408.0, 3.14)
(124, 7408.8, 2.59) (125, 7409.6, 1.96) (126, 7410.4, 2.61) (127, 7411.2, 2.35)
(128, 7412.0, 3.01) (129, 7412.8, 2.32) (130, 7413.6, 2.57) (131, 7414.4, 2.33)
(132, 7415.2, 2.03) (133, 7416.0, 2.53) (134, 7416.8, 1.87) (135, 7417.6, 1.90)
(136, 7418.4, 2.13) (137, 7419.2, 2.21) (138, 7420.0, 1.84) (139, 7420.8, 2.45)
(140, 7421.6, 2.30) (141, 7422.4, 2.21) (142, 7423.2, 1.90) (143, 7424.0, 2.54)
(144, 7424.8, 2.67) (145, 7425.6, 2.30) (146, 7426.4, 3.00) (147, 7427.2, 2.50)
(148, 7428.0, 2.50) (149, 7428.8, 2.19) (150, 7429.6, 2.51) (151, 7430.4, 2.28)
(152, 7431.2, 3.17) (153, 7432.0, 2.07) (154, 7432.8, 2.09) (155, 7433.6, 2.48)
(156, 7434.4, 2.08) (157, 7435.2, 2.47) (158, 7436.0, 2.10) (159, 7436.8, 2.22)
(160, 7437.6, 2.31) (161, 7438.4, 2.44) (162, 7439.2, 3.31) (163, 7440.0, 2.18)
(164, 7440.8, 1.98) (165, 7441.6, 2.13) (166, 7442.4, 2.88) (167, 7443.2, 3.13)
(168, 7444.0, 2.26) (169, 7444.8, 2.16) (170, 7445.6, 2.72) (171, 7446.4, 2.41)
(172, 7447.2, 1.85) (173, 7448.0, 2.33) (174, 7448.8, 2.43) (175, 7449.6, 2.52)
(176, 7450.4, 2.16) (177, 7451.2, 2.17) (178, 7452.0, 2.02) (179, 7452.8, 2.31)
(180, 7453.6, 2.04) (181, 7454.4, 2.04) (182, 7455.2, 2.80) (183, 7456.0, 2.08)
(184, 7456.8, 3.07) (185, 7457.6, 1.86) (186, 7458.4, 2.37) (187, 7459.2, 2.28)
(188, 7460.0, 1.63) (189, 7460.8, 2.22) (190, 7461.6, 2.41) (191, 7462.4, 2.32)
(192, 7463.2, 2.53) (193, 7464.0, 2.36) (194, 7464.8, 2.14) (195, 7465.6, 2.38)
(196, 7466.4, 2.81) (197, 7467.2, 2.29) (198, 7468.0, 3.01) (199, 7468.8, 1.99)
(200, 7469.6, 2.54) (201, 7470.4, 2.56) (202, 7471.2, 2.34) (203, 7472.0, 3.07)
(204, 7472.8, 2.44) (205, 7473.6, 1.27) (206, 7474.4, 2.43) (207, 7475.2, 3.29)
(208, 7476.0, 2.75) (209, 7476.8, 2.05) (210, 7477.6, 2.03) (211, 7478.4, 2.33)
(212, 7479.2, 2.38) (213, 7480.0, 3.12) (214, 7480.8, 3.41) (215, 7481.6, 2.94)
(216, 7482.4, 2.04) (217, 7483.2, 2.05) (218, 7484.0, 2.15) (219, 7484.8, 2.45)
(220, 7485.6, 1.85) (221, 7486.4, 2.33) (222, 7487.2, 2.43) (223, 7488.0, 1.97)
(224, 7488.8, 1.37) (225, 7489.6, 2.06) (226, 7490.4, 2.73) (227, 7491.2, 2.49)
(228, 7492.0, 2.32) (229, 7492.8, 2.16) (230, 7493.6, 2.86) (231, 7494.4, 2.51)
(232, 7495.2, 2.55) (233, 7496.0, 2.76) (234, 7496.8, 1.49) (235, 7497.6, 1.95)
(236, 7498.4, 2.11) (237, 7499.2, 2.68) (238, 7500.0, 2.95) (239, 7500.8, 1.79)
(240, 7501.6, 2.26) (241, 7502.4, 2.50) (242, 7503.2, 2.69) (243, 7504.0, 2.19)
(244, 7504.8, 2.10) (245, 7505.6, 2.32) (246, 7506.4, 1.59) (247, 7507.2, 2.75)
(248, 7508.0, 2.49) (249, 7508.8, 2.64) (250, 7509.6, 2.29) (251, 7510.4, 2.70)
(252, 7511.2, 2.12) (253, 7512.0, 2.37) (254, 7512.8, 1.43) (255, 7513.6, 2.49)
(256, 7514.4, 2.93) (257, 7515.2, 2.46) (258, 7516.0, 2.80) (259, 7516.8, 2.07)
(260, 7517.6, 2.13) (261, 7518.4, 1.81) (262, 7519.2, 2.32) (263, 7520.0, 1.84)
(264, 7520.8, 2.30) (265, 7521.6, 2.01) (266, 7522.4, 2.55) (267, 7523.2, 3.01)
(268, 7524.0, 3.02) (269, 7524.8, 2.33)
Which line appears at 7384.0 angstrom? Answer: Halpha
